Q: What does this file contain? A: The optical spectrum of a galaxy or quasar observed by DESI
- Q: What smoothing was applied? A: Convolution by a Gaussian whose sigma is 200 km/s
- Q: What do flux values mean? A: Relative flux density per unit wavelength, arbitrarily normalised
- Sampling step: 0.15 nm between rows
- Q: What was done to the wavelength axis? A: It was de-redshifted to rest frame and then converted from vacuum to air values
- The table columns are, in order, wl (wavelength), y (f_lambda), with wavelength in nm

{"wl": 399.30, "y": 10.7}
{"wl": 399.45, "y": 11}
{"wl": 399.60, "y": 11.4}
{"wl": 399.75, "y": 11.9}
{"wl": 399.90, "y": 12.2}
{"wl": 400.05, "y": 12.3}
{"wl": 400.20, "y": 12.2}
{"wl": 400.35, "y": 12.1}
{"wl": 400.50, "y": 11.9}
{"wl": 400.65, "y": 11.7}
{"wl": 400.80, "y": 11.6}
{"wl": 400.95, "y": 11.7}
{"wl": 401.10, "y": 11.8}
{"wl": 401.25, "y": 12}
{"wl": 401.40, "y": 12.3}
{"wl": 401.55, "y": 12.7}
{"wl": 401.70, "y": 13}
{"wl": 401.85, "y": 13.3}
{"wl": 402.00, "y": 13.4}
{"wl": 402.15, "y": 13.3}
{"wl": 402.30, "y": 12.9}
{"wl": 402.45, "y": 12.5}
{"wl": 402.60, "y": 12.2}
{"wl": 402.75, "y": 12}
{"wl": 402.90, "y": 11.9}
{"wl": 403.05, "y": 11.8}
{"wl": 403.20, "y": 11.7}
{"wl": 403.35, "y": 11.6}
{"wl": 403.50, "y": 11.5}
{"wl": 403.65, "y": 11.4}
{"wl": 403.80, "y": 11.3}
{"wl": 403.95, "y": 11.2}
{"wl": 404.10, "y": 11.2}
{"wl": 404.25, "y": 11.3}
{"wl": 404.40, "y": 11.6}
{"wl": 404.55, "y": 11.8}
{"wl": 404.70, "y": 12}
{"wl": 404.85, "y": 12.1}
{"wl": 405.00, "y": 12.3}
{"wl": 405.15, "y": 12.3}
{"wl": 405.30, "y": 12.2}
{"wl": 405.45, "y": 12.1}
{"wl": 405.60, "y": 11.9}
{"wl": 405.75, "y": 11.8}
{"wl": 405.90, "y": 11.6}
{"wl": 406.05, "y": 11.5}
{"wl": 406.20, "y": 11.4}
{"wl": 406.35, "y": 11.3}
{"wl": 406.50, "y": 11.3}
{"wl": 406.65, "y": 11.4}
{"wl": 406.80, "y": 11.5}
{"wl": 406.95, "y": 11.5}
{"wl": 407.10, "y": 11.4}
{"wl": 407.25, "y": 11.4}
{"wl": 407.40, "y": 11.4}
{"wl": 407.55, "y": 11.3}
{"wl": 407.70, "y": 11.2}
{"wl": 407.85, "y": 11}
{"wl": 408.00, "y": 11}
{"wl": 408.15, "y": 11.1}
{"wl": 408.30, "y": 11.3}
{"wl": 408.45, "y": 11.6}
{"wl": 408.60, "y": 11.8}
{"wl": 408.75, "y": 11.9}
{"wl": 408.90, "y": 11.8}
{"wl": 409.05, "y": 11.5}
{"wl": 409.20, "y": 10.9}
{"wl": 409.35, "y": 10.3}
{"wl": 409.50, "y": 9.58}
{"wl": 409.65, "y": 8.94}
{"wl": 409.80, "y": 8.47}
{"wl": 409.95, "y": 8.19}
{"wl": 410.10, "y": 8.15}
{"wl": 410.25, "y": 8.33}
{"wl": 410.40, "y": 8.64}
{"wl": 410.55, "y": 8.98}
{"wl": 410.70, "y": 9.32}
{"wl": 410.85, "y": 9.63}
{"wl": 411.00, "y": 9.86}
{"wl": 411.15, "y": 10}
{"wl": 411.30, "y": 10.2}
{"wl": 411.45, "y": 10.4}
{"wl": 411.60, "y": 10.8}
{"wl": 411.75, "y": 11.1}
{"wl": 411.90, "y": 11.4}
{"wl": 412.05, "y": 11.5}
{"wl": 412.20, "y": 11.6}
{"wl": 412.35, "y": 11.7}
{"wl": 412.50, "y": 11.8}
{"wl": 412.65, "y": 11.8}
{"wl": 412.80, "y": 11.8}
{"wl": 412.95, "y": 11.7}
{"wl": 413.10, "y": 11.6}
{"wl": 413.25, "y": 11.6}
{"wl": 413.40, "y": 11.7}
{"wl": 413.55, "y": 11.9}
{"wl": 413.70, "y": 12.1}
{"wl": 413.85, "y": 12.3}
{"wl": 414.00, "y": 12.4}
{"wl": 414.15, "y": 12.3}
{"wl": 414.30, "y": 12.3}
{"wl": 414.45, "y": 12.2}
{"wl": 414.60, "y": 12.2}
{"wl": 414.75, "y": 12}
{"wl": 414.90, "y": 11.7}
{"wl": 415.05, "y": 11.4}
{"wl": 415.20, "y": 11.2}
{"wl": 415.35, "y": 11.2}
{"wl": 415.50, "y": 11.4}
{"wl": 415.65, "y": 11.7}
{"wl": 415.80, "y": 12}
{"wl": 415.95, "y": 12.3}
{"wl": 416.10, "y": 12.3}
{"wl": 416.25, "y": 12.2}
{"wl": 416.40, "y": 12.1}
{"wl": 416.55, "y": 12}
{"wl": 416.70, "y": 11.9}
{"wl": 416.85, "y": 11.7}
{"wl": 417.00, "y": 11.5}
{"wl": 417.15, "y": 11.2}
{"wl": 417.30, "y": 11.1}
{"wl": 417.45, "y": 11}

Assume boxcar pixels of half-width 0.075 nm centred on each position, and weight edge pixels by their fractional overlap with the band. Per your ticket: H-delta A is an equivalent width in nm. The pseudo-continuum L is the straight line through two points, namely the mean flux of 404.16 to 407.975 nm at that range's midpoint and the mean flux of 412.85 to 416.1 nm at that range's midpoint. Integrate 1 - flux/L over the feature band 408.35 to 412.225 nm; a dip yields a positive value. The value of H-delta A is 0.52 nm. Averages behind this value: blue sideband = 11.6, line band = 10.2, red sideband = 11.9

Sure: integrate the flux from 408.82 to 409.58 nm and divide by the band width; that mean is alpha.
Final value 10.8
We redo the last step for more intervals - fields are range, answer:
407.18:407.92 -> 11.3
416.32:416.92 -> 11.9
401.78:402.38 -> 13.2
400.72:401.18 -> 11.7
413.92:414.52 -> 12.3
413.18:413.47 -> 11.7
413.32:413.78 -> 11.9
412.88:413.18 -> 11.6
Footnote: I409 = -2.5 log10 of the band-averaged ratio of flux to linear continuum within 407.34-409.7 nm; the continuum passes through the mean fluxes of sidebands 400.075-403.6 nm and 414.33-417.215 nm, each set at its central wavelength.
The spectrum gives 0.091 mag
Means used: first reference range 12.2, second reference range 11.8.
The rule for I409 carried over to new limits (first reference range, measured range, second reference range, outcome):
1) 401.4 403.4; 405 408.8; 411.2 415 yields 0.06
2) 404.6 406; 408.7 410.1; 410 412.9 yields 0.09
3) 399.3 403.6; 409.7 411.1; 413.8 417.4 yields 0.32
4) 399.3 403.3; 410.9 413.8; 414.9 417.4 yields 0.05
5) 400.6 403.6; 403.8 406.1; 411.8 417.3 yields 0.03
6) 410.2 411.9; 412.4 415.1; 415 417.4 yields -0.11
